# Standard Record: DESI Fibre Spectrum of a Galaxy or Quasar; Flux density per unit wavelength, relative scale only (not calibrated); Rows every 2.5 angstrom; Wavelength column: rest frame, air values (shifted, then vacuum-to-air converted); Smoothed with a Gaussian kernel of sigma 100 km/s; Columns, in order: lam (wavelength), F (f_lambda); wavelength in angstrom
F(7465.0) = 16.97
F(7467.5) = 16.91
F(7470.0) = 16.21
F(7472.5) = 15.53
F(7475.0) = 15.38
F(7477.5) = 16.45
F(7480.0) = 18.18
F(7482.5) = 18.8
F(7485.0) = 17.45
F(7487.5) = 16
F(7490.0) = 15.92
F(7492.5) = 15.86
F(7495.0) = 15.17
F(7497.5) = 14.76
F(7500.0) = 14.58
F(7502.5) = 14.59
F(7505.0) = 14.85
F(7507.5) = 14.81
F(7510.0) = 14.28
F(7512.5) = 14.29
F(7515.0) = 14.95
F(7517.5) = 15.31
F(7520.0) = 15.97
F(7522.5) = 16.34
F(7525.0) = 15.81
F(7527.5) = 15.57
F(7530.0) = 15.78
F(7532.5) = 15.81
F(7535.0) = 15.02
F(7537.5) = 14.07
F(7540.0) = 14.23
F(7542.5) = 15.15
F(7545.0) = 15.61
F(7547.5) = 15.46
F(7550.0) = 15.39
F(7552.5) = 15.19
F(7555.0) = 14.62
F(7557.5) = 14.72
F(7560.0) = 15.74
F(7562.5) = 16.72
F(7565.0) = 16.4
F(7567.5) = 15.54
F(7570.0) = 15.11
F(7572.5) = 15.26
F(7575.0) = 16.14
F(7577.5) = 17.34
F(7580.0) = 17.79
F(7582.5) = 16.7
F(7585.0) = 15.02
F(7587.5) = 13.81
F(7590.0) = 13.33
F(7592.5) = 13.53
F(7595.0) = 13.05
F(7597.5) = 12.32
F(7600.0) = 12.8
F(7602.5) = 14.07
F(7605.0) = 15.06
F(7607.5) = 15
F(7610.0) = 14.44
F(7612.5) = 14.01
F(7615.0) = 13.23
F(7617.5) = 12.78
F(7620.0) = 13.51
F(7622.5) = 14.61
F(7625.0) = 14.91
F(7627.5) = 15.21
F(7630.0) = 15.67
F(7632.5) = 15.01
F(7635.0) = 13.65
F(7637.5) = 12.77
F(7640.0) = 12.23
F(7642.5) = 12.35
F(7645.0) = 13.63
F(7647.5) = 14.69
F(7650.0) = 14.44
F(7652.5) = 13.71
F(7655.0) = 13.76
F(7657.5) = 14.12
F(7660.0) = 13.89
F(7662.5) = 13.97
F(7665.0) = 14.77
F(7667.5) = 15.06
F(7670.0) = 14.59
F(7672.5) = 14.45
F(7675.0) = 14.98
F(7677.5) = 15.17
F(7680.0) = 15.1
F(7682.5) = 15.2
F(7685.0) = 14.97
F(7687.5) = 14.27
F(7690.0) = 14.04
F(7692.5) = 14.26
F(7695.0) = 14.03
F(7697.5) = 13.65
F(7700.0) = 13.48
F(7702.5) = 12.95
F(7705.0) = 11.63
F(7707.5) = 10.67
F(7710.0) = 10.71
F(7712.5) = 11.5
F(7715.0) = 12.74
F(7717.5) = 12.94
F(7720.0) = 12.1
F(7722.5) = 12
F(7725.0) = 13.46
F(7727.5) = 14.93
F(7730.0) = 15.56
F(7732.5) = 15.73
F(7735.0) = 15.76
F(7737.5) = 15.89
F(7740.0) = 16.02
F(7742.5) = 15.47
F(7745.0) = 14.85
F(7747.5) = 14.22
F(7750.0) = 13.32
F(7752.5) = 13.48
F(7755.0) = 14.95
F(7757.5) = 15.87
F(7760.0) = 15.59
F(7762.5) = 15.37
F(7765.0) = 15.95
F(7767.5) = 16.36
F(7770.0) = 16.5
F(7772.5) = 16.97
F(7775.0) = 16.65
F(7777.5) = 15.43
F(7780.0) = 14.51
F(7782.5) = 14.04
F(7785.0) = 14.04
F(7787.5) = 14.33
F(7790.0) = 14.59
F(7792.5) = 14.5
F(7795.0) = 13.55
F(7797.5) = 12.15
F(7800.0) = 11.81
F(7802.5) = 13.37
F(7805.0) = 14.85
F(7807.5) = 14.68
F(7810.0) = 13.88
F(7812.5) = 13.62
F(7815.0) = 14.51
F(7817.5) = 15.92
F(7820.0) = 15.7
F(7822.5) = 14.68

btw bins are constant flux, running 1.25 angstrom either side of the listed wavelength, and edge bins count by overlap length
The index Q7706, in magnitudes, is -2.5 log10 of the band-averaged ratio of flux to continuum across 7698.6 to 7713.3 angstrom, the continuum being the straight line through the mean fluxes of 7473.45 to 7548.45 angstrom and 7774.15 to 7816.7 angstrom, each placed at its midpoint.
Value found 0.23 mag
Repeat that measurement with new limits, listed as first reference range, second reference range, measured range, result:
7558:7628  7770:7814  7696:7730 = 0.15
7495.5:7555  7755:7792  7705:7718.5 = 0.30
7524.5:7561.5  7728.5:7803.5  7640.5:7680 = 0.06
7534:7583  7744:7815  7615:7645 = 0.11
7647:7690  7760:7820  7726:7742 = -0.07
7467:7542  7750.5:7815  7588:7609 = 0.12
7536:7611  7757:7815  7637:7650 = 0.12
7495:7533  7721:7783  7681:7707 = 0.10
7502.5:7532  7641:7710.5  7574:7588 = -0.11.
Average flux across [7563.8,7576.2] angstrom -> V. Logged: 15.7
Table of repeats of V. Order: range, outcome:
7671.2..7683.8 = 15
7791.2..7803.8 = 13.1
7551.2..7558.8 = 14.9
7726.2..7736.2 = 15.5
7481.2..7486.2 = 18.1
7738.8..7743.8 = 15.7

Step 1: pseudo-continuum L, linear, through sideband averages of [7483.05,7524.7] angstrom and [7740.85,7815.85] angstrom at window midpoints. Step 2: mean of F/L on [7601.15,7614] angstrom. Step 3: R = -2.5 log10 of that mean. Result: 0.05 mag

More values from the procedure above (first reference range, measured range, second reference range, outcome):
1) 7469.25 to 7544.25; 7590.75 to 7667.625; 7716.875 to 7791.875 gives 0.10 mag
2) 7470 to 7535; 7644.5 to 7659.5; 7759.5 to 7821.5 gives 0.08 mag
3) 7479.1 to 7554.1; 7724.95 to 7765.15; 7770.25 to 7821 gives -0.03 mag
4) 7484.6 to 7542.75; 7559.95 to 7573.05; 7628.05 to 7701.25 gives -0.07 mag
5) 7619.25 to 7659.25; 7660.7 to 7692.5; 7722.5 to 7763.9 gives -0.02 mag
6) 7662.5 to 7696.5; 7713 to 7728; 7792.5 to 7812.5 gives 0.11 mag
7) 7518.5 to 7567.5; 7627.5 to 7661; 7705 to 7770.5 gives 0.07 mag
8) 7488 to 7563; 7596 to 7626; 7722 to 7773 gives 0.10 mag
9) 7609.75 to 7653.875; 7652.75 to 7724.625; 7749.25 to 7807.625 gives 0.05 mag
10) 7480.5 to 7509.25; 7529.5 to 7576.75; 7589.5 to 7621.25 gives -0.05 mag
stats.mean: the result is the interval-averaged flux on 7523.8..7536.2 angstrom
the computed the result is 15.6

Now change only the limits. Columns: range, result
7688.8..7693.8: 14.1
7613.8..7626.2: 13.8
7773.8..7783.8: 15.1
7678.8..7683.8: 15.1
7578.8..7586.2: 16.5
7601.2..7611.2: 14.6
